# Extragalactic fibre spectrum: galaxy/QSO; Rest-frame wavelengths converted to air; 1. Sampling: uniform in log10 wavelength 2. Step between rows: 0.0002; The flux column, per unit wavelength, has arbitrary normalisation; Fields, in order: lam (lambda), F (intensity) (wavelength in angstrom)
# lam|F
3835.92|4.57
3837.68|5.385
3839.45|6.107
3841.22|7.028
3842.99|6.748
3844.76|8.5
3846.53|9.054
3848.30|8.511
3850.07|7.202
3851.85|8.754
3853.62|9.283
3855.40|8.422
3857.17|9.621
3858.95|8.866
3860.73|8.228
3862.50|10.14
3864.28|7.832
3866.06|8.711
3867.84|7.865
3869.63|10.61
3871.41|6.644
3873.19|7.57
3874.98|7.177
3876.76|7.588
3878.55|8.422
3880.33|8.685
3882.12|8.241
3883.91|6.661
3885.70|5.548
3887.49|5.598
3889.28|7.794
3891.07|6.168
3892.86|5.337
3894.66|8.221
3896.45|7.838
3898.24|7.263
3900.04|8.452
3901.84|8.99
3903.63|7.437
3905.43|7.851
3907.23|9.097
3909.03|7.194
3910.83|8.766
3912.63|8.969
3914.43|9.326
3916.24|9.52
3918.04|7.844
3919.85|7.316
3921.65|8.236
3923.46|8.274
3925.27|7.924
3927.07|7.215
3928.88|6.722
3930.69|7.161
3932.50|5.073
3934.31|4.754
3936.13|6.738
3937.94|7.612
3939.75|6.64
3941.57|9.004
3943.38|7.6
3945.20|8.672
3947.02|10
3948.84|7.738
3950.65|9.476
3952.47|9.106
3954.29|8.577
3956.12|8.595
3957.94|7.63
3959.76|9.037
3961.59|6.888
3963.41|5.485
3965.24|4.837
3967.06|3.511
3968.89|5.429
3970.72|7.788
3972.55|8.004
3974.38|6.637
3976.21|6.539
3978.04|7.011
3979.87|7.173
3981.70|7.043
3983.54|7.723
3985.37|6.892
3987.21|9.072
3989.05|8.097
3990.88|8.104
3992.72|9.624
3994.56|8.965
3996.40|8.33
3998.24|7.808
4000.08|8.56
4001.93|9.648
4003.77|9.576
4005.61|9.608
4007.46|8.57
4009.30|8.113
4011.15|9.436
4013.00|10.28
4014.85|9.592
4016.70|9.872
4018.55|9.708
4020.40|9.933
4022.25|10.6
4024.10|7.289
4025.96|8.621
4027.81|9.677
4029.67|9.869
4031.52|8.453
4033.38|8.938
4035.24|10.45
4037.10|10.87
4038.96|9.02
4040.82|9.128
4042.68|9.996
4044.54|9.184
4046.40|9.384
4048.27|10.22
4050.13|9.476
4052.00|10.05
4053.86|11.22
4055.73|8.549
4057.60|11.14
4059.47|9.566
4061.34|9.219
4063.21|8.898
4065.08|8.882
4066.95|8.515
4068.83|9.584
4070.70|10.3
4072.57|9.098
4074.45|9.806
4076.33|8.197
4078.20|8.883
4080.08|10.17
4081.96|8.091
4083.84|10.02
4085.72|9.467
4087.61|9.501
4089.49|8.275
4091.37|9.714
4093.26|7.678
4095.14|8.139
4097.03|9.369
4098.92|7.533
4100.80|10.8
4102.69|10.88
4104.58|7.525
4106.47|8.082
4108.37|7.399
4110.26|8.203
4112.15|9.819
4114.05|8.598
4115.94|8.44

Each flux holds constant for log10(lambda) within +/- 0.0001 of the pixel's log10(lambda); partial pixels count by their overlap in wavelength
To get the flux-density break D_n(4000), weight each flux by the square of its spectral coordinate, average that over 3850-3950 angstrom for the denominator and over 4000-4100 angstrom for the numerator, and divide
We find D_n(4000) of 1.3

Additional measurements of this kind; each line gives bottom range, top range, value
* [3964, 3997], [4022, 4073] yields 1.36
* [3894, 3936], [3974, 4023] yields 1.16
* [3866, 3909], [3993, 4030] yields 1.28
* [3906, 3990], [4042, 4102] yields 1.31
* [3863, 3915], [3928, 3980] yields 0.96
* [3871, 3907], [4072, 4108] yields 1.34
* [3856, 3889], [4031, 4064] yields 1.32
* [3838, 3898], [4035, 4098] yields 1.33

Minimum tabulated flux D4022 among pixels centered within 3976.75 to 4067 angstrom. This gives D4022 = 6.892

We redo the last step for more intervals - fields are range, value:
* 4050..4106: 7.525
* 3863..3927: 5.337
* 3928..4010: 3.511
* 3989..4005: 7.808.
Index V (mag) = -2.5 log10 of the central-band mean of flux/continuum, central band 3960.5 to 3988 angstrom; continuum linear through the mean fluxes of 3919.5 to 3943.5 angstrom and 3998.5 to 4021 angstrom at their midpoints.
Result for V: 0.25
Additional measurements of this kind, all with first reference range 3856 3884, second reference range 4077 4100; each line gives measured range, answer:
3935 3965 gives 0.08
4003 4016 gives -0.07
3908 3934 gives 0.10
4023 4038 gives -0.06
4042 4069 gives -0.09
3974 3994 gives 0.13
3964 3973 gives 0.43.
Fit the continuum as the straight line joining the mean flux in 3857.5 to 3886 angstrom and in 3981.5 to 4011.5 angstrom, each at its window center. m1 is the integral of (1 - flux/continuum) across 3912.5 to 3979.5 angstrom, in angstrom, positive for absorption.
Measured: 7.3 angstrom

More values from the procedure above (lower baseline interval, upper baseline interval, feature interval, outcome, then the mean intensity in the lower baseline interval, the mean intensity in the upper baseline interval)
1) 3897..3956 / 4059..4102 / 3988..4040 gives -3.5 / 7.96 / 9.12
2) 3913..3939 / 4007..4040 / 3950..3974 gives 2.7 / 7.43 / 9.42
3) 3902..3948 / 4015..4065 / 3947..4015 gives 5.6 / 7.82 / 9.58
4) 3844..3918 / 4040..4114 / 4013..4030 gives -1.1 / 8.09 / 9.22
